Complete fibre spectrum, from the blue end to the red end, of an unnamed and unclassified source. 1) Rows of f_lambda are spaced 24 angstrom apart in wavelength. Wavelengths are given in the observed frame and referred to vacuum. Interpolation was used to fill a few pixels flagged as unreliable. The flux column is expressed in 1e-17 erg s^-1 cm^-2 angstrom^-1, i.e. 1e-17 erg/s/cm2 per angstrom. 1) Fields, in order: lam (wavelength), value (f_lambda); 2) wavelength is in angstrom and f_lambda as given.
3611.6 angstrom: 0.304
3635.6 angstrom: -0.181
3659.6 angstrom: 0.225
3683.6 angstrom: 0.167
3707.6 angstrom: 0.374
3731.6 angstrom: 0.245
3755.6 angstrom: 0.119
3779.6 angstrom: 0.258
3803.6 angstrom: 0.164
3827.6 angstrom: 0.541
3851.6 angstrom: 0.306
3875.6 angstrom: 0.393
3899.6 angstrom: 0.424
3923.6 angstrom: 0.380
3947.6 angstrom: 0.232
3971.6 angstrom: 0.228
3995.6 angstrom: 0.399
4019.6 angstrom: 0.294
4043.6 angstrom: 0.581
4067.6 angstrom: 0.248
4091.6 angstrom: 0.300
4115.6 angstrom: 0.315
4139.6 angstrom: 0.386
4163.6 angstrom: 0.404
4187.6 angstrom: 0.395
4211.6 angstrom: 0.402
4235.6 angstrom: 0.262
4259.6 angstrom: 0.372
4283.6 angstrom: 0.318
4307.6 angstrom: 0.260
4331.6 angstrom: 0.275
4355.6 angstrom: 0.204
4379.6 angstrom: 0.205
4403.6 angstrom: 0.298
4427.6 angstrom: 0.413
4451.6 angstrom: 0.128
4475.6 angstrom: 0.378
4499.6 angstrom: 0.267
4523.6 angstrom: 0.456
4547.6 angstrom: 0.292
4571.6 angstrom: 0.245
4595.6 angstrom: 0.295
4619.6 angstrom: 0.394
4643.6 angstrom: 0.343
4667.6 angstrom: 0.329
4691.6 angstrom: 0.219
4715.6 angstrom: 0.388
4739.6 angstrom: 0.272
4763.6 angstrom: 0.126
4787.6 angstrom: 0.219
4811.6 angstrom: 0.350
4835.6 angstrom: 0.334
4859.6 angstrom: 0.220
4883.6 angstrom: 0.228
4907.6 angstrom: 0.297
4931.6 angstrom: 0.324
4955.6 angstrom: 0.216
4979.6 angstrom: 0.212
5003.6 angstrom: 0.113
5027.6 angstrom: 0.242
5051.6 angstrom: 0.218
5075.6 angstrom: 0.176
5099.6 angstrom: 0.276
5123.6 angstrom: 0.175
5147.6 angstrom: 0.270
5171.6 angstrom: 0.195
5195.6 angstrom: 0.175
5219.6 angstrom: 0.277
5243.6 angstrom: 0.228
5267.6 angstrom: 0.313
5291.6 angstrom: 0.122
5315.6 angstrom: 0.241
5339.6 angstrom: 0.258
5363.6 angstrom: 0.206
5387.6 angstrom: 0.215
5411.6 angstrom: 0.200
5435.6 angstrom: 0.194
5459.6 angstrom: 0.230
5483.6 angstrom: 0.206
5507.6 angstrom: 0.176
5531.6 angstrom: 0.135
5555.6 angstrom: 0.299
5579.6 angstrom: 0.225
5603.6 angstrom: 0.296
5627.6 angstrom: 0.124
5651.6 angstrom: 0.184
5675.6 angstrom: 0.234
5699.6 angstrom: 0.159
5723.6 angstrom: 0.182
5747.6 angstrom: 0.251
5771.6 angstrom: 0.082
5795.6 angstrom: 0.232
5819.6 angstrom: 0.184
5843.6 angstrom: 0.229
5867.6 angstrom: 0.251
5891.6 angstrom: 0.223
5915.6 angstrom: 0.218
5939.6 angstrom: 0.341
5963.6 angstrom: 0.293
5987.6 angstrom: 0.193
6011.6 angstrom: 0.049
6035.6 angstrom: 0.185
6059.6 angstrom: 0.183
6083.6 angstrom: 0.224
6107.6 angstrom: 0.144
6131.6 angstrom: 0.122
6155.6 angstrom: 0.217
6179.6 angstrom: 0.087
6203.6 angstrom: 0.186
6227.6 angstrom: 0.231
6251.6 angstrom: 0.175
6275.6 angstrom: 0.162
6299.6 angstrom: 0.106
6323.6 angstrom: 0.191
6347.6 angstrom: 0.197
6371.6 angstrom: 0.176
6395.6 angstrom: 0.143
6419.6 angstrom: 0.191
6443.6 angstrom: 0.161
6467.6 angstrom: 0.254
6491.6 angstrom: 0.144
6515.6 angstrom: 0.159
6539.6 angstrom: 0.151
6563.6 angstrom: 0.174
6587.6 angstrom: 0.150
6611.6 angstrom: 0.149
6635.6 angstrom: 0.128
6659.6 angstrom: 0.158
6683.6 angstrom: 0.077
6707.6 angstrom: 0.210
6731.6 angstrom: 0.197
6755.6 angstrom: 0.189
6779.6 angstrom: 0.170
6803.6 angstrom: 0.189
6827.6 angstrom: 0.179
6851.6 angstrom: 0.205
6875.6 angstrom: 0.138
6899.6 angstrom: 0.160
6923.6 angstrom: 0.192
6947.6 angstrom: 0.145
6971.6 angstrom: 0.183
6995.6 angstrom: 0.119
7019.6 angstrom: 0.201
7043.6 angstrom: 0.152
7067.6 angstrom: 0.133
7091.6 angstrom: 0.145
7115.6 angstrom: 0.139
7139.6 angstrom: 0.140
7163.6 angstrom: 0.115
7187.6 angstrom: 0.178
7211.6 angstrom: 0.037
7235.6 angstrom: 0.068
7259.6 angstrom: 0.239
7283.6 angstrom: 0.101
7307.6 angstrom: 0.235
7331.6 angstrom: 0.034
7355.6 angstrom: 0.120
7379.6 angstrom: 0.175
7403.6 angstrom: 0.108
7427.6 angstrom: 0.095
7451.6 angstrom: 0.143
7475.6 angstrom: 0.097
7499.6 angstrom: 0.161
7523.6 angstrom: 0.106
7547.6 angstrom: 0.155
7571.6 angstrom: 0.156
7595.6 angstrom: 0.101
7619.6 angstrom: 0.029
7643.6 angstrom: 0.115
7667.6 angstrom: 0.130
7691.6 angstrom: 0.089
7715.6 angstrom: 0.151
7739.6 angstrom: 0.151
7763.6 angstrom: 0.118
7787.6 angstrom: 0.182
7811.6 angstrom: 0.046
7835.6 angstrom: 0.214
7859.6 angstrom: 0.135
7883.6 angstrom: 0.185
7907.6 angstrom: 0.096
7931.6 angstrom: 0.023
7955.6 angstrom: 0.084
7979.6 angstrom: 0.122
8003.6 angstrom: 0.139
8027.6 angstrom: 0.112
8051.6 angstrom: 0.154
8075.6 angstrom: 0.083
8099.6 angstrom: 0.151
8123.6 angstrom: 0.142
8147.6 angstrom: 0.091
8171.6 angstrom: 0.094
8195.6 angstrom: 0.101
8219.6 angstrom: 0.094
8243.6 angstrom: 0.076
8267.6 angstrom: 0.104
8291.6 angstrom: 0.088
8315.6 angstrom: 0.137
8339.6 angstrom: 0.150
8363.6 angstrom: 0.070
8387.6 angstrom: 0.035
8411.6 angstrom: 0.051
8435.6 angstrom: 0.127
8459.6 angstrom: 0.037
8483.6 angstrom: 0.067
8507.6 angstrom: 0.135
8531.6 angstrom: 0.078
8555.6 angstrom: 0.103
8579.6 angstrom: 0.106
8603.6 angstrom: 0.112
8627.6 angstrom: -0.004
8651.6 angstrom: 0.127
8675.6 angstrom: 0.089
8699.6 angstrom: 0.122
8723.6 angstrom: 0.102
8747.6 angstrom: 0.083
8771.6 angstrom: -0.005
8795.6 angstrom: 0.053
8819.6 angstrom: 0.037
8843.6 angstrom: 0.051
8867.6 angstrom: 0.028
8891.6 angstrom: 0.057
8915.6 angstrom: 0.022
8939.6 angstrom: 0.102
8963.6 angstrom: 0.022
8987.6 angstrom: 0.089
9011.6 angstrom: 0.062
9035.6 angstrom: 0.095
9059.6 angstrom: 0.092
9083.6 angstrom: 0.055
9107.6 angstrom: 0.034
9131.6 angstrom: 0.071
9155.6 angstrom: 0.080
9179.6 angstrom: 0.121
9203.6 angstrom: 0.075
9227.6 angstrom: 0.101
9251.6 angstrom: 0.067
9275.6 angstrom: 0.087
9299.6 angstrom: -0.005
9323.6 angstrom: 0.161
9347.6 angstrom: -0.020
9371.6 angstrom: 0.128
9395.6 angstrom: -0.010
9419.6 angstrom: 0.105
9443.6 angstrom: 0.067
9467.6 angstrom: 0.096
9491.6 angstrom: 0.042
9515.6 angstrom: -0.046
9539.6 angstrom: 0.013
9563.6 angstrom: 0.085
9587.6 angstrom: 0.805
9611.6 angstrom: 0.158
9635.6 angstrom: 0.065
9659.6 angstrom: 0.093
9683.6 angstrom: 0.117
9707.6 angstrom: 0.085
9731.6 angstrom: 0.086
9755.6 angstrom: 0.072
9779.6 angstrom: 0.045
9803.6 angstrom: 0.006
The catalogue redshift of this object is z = 1.573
